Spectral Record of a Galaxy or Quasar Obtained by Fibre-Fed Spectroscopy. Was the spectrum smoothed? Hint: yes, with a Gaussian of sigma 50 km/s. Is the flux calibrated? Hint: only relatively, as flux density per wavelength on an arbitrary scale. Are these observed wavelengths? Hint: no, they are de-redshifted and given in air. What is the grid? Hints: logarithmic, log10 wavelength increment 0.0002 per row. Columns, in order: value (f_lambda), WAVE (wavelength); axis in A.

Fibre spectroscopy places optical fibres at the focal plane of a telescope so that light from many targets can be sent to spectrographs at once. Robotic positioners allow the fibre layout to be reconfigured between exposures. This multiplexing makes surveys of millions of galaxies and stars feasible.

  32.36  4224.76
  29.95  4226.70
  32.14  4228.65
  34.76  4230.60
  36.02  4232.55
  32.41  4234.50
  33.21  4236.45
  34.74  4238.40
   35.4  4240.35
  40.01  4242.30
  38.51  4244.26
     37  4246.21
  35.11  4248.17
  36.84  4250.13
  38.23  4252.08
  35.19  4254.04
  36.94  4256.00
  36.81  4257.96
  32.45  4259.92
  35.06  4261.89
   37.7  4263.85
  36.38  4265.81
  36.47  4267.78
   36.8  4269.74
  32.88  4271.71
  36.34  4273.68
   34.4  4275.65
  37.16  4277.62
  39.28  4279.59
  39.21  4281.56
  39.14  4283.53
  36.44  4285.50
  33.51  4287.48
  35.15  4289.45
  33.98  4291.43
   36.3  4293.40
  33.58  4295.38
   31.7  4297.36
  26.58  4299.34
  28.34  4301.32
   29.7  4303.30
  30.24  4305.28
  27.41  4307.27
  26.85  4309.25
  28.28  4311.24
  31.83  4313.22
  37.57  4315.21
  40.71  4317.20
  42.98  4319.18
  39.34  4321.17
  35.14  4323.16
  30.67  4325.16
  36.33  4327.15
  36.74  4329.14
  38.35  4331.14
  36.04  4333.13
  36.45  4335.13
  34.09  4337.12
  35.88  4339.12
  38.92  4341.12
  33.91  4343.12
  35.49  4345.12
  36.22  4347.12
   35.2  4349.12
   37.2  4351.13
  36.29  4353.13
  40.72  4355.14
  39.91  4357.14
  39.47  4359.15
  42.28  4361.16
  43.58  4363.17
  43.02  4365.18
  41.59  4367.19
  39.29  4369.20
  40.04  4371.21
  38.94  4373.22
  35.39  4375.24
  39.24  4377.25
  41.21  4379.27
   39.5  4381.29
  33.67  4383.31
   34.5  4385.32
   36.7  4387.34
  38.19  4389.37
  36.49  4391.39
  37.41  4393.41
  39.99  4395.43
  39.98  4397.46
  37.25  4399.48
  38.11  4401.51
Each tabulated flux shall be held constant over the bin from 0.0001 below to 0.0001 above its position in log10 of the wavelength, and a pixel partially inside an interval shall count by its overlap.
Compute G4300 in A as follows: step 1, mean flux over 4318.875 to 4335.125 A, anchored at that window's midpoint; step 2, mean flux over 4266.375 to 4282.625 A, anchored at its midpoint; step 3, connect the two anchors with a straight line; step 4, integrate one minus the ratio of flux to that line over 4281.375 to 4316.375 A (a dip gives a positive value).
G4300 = 3.99 A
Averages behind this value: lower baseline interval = 36.6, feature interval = 32.4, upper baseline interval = 36.6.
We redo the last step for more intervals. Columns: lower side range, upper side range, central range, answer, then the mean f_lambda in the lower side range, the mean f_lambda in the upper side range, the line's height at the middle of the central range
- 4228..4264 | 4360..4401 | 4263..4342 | 4.6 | 35.7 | 38.9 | 37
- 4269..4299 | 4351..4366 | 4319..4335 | 0.7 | 35.5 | 40.5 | 38.4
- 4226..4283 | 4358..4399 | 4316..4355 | 1.2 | 35.8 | 39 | 37.9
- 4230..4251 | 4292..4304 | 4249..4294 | -3.9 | 35.8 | 31.2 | 33.3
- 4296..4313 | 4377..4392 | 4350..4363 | -1.9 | 28.9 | 37.4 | 34.4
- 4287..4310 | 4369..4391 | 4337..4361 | -1.3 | 31.1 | 37.8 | 35.2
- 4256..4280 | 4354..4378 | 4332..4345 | 1.1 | 35.9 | 40.3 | 39.1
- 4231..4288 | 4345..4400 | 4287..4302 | 1.8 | 36.2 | 38.6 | 36.9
